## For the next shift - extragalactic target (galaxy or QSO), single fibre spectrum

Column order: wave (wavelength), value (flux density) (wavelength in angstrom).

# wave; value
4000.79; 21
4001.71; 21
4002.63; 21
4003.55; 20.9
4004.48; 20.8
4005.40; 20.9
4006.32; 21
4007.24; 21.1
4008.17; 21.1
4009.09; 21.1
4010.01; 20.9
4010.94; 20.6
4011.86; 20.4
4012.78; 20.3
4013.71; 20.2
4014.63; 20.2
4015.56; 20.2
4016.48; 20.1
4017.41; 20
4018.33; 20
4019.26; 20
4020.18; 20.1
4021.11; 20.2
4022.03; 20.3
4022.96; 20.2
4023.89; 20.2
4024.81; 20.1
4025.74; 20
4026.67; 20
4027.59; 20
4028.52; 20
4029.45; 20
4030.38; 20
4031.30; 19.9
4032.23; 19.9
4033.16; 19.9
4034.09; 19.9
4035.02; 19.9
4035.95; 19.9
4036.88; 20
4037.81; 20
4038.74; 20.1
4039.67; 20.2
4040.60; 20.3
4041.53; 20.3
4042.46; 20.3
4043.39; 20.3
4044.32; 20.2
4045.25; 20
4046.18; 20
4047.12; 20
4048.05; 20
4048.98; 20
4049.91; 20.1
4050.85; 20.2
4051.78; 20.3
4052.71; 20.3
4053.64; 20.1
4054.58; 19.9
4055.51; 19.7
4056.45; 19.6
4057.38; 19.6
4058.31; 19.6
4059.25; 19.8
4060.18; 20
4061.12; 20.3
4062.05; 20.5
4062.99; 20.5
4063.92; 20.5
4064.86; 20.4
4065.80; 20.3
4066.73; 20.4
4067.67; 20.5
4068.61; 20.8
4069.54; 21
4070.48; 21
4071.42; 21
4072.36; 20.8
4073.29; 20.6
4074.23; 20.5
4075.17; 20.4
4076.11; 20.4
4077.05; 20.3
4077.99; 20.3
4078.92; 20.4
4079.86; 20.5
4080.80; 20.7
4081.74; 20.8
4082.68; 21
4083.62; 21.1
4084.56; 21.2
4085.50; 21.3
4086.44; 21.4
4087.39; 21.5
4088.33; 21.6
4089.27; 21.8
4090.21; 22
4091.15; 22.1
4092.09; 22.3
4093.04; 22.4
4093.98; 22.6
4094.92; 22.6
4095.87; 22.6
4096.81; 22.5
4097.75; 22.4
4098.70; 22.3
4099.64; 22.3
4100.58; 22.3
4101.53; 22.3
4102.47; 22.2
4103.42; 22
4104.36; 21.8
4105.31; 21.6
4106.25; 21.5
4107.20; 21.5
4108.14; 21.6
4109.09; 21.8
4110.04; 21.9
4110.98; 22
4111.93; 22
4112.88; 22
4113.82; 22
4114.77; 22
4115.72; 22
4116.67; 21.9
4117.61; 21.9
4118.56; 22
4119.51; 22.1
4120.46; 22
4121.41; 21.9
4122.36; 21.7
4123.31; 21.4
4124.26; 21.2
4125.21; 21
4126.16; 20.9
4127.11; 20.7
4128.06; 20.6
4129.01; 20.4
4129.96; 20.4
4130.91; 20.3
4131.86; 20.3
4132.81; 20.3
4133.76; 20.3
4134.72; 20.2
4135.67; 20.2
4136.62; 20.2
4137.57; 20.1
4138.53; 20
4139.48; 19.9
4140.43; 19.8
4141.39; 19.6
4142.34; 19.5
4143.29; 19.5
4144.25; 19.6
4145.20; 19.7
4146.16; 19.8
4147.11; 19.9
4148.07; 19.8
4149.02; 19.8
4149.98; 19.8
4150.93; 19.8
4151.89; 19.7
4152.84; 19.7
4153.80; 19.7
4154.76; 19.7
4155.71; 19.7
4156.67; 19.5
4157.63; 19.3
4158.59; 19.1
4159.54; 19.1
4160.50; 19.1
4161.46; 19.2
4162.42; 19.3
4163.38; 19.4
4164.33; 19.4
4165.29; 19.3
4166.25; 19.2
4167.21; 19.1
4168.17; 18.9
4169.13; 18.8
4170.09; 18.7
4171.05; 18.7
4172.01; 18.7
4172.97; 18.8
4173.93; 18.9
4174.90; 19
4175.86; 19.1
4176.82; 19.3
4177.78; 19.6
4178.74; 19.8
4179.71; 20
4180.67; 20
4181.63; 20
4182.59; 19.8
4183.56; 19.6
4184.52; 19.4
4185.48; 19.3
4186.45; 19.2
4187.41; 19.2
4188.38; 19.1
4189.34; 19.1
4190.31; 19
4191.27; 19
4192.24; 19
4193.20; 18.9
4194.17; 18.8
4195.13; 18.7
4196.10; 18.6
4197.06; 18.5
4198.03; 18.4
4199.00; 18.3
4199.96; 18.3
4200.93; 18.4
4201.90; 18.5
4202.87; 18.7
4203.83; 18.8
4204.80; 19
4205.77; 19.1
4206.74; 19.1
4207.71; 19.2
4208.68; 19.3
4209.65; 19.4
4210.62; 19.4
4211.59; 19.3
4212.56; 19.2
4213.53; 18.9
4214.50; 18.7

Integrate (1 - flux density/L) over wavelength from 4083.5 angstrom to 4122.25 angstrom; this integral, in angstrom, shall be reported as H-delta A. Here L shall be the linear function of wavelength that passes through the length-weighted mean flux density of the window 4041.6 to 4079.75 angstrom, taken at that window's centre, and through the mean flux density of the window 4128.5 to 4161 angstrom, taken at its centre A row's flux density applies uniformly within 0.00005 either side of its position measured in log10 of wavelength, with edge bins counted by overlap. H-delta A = -3.7 angstrom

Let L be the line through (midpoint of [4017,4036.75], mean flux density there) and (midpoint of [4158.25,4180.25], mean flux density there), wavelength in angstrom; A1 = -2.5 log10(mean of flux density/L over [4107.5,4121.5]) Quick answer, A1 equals -0.128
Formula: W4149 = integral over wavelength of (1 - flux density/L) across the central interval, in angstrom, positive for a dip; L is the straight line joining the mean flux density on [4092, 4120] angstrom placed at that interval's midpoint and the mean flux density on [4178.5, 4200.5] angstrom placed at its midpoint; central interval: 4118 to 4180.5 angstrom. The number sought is 2.01 angstrom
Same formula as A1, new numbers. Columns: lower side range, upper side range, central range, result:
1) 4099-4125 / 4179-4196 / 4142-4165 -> 0.049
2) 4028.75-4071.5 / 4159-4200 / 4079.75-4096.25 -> -0.094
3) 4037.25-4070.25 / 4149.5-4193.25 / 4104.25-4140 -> -0.080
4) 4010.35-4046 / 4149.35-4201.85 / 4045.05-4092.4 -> -0.039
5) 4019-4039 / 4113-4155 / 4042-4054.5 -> 0.000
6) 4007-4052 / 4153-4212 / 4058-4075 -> -0.030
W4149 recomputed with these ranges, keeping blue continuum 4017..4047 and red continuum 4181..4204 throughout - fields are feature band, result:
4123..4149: -1.13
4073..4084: -0.46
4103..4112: -1.02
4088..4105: -2.26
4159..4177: 0.07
